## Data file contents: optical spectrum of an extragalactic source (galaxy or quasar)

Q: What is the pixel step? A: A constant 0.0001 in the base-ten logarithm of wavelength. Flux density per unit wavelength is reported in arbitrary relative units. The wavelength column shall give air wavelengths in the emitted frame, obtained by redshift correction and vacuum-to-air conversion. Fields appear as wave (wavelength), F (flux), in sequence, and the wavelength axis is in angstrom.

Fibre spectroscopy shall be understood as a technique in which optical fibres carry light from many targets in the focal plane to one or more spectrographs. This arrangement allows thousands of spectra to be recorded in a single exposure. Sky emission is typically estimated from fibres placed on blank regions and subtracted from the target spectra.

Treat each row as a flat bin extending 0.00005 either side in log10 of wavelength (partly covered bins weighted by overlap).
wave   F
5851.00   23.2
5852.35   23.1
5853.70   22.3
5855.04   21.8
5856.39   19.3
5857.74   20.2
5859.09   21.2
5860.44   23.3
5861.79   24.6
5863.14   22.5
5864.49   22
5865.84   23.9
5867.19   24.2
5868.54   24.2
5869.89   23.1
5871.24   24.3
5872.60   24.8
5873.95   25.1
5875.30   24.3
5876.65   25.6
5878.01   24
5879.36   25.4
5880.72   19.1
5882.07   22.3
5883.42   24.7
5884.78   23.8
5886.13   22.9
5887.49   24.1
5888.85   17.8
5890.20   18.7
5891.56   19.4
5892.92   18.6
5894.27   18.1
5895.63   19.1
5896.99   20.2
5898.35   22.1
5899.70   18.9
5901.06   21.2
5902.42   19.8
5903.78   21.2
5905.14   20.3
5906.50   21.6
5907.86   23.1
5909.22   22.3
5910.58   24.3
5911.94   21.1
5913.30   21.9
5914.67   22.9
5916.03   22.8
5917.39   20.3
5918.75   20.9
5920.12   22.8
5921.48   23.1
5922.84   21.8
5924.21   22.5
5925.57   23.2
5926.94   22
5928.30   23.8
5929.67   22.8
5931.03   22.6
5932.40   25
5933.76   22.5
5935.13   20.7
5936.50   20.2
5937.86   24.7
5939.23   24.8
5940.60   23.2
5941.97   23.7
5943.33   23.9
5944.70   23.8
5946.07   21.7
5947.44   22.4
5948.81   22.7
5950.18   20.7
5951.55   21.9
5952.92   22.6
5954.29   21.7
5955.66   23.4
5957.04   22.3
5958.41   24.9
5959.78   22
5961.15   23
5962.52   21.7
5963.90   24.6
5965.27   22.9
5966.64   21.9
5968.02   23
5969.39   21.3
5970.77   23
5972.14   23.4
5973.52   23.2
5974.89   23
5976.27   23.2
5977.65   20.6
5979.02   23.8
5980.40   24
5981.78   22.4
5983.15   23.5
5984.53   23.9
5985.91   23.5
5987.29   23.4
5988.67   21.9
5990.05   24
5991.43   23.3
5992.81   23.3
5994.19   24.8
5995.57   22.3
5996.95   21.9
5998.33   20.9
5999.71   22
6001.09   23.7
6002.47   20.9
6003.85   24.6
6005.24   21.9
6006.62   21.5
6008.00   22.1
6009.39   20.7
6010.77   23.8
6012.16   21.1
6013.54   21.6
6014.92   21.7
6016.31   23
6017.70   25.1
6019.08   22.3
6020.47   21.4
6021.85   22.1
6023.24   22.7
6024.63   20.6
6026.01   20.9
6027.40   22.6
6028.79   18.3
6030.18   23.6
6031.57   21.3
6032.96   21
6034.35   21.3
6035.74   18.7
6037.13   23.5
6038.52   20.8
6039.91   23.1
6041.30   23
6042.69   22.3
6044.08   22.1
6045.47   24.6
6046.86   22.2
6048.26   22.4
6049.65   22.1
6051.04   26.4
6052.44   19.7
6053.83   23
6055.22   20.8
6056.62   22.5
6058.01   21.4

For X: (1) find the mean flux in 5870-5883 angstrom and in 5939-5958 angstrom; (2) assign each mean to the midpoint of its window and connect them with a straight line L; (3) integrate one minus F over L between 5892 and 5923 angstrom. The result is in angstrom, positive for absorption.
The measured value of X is 2.9 angstrom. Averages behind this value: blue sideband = 23.9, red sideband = 22.7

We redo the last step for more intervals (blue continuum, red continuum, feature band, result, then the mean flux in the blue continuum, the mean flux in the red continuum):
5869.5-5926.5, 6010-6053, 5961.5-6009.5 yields -1.5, 22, 22.1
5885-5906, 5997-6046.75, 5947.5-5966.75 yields -1.4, 20.3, 22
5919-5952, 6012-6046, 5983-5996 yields -0.7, 22.8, 22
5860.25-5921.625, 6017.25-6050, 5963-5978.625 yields -0.5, 22.2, 22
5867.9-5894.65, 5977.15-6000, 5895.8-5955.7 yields 1.3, 22.6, 22.9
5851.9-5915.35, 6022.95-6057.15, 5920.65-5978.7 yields -1.9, 22.1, 22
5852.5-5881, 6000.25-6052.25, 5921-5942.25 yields -0.1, 23.2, 22.2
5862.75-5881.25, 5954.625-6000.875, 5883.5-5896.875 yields 1.8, 23.8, 22.9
